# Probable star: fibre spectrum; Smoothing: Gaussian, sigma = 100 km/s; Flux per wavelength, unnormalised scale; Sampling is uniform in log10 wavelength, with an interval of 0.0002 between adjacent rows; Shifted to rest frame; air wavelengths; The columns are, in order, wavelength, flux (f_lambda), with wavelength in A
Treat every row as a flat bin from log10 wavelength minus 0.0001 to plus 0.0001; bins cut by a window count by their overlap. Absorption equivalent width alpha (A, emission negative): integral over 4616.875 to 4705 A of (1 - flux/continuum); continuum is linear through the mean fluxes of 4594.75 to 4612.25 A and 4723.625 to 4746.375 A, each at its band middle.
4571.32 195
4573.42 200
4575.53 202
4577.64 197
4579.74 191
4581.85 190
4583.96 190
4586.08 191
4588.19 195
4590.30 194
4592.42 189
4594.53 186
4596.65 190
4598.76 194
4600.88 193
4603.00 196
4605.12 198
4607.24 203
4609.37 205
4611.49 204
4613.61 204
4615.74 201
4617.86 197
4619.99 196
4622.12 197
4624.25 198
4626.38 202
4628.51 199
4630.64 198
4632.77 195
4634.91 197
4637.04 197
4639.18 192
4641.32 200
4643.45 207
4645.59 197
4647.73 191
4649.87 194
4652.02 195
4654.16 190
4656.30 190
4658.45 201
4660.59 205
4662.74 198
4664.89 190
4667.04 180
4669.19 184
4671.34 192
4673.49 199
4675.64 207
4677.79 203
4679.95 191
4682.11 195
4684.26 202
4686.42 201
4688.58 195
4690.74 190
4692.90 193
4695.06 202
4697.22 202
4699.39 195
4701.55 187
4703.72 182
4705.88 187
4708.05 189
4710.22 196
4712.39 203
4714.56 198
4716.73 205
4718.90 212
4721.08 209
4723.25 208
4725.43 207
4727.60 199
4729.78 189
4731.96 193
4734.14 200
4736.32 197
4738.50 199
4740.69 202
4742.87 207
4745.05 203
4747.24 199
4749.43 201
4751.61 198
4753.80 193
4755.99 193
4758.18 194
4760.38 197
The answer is 1.16 A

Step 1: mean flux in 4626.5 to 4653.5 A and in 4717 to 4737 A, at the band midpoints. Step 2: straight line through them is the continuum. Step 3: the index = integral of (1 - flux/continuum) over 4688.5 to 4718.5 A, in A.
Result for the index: 0.82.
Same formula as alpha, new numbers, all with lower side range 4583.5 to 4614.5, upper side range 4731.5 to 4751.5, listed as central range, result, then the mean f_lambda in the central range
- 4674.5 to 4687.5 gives -0.1 A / 200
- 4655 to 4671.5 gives 0.4 A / 192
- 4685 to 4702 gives 0.2 A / 196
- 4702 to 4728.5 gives 0.0 A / 199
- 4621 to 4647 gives -0.2 A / 198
